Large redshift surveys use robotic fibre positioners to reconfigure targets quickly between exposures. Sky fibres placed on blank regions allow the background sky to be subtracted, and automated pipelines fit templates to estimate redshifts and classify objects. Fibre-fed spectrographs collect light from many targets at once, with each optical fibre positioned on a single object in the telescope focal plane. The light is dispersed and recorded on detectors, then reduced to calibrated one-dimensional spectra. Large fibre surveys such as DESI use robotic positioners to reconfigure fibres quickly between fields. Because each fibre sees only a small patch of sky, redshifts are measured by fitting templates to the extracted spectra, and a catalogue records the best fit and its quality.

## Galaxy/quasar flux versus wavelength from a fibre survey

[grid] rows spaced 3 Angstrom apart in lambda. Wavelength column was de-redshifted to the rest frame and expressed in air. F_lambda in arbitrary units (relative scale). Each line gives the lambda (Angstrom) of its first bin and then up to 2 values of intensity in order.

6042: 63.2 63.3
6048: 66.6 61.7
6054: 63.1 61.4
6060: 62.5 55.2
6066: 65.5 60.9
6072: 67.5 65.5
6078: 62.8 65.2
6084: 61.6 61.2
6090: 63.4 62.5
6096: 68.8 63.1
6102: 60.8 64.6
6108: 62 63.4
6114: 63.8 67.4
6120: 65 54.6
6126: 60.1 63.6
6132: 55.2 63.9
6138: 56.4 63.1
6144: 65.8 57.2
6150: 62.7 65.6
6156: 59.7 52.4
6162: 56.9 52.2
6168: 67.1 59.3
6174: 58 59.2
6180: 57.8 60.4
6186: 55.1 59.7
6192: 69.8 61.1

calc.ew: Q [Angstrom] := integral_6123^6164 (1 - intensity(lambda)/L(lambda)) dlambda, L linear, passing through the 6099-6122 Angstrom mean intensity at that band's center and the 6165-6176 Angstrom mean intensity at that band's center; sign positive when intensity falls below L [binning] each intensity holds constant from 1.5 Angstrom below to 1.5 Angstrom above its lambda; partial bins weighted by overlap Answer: 1.18 Angstrom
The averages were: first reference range 63.6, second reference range 60.1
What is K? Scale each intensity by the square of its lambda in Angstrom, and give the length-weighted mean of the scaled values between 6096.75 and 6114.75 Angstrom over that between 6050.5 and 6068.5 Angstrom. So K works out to 1.0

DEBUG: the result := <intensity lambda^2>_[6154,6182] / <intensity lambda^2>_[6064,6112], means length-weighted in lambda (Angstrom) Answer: 0.9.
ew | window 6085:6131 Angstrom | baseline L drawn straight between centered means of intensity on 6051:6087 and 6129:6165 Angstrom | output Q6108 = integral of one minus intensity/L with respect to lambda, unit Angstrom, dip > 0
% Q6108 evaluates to -1.2 Angstrom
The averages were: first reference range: 62.7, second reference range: 59.7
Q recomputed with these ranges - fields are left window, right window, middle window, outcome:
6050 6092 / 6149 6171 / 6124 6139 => 0.2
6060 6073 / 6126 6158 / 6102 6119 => -0.7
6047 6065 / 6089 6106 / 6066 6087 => -0.4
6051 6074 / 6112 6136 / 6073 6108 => -0.9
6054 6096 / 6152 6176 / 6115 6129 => -0.3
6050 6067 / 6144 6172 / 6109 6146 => -1.0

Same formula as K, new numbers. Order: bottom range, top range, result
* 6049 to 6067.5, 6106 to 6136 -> 1.02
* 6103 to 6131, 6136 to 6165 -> 0.96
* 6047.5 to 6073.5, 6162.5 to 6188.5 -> 0.97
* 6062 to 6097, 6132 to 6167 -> 0.96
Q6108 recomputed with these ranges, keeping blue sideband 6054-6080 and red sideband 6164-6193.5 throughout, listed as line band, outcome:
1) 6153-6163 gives 0.46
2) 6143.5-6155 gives -0.32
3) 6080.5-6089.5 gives -0.02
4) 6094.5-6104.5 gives -0.38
